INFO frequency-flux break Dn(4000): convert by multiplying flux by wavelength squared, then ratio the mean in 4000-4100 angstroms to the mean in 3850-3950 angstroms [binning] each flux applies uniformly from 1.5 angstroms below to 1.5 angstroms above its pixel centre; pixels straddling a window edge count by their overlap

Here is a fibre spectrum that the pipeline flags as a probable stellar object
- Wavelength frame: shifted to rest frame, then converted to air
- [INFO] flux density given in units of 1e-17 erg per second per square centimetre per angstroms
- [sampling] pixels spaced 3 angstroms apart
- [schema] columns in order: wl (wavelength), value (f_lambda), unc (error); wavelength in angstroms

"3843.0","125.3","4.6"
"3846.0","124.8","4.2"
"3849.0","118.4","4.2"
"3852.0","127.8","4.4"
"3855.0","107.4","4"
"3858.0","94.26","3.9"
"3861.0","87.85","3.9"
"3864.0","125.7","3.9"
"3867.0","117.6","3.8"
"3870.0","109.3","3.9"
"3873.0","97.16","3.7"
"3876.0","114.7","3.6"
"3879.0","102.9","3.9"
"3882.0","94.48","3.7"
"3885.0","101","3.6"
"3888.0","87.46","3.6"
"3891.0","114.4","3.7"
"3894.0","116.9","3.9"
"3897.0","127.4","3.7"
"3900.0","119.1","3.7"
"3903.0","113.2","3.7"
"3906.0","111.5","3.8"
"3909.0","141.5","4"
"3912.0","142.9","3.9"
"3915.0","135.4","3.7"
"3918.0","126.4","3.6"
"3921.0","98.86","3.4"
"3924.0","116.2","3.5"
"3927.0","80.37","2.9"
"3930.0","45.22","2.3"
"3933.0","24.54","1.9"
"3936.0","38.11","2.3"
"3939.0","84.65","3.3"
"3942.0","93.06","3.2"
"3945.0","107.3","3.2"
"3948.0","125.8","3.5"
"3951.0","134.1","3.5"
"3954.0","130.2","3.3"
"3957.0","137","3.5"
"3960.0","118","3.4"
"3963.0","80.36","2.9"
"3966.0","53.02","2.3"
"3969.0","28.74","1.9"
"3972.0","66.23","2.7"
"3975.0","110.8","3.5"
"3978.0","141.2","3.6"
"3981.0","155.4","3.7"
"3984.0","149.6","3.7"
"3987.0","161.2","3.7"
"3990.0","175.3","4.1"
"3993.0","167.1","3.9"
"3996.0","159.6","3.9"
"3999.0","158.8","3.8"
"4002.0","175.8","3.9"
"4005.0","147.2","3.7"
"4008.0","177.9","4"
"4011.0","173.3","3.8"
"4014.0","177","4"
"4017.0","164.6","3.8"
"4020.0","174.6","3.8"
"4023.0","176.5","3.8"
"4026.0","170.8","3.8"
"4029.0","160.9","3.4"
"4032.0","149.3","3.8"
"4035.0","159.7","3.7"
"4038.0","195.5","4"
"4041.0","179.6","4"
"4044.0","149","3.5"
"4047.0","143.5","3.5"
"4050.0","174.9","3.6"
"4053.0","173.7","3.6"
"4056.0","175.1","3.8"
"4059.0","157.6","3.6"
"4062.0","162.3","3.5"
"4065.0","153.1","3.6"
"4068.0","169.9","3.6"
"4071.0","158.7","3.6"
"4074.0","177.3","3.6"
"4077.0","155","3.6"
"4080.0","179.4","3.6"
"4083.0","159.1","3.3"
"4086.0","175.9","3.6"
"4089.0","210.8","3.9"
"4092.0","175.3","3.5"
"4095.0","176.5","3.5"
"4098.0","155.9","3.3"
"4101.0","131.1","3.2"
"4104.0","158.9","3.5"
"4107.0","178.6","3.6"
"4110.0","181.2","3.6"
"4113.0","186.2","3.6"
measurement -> 1.75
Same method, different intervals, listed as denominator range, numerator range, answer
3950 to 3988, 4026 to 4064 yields 1.53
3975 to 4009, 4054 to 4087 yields 1.09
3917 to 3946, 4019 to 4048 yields 2.18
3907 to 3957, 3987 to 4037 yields 1.69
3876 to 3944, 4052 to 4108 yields 1.81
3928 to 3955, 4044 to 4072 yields 2.00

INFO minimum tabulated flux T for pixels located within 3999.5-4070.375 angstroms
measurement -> 143.5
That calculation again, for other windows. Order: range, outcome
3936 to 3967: 38.11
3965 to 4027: 28.74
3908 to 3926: 98.86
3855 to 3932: 45.22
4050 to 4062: 157.6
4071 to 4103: 131.1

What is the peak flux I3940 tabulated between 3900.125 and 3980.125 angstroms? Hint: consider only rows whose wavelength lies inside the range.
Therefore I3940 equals 142.9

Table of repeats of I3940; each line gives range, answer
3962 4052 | 195.5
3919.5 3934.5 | 116.2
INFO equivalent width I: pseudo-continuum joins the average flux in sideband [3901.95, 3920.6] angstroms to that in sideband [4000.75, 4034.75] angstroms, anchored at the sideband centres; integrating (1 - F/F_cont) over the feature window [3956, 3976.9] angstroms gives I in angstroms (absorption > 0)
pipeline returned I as 8.9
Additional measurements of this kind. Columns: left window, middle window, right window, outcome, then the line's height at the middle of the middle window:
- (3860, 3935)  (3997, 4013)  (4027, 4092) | -2.1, 147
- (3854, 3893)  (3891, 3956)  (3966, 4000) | 5.5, 116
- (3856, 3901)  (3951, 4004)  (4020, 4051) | 6.4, 144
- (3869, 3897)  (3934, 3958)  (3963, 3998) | 2.7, 117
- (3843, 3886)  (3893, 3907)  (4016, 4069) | 0.3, 121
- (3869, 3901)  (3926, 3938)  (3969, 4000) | 7.4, 122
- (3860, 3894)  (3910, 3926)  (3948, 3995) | -1.6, 112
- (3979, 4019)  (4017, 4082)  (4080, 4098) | 2.1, 172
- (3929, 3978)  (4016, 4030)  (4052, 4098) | -3.6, 135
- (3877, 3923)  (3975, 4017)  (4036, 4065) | -3.6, 148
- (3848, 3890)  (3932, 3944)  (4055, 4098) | 6.0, 127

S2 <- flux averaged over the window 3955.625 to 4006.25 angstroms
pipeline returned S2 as 128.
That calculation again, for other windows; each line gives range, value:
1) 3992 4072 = 166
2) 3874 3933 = 108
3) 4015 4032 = 168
